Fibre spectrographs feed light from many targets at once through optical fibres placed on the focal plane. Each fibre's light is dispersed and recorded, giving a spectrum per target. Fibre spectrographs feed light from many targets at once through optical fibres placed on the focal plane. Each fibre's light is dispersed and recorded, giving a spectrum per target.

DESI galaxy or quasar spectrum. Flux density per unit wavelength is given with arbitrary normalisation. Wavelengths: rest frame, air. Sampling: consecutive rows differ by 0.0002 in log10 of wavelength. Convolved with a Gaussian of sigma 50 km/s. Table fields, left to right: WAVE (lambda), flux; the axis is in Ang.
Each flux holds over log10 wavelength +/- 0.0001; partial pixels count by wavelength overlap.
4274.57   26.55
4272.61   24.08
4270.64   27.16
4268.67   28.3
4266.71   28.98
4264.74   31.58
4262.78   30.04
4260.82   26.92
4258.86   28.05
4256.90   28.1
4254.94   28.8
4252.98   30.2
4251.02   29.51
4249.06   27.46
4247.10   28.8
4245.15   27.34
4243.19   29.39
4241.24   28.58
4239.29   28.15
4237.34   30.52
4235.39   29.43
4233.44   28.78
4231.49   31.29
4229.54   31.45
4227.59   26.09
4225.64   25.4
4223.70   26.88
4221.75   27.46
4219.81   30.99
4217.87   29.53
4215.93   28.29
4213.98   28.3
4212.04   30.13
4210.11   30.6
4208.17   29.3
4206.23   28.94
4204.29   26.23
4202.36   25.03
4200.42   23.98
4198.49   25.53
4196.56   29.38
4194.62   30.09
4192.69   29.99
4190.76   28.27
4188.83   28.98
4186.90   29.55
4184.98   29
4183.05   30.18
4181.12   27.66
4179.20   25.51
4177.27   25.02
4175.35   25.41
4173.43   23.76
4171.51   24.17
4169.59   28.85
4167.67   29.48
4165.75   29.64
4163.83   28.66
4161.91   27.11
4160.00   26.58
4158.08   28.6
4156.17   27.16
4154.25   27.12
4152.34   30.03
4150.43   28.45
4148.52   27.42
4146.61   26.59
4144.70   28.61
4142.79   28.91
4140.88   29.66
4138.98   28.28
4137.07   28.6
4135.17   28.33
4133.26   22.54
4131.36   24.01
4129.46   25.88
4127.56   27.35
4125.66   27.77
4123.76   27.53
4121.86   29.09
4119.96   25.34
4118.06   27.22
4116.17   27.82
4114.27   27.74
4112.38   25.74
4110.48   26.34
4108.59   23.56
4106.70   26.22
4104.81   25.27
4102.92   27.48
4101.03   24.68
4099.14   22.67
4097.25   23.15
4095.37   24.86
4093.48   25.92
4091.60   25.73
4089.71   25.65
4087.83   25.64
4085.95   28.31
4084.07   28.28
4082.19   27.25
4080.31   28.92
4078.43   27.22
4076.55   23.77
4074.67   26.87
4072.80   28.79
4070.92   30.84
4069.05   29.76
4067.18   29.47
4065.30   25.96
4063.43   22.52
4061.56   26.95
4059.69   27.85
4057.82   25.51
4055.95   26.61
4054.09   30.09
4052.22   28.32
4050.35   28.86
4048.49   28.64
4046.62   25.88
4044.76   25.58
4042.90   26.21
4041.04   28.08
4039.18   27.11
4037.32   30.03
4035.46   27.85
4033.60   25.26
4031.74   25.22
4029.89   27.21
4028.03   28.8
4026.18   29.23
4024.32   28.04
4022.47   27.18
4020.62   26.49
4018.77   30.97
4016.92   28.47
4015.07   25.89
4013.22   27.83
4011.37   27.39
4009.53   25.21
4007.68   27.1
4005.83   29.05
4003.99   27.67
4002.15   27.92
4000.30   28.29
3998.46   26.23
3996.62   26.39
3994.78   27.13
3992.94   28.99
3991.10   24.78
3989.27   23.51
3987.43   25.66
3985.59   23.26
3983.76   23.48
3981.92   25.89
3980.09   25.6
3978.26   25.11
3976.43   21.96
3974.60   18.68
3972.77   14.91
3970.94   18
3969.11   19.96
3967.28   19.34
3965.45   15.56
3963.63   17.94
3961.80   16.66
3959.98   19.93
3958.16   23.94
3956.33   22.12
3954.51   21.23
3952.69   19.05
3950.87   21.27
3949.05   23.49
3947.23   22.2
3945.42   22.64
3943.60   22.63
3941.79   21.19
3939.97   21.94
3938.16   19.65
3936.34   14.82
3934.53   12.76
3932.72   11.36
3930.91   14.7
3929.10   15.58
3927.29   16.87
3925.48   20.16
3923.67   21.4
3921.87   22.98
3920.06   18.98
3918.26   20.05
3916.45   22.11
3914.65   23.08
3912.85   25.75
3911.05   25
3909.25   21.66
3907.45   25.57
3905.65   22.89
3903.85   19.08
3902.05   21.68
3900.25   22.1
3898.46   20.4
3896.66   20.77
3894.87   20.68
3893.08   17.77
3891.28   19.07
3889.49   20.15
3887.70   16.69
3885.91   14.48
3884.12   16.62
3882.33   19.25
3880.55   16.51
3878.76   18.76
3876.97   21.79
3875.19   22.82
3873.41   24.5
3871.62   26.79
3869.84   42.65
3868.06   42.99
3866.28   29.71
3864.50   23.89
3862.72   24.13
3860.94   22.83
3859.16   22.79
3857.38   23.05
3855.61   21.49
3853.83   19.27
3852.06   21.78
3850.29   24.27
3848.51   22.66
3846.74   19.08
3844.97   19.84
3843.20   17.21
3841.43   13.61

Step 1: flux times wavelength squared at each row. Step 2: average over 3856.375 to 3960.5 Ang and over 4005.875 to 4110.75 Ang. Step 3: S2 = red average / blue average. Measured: 1.4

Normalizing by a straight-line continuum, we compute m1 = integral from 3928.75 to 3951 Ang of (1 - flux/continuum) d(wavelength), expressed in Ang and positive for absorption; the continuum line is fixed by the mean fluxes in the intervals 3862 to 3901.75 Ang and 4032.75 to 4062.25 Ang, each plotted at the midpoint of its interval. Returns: 5.2 Ang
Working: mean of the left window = 22.8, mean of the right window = 27.4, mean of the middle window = 18.8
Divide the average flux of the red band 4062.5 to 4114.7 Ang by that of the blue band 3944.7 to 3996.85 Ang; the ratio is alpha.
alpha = 1.20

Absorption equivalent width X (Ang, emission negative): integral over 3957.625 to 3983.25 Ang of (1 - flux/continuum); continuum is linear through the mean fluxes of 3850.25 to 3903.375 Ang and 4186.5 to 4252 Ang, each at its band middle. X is 4.20 Ang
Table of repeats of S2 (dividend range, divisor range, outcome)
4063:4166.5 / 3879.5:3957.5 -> 1.49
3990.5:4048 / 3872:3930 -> 1.41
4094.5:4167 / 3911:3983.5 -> 1.46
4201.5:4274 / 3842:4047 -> 1.43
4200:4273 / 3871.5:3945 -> 1.68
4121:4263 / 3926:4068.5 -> 1.28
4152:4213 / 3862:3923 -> 1.42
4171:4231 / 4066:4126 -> 1.10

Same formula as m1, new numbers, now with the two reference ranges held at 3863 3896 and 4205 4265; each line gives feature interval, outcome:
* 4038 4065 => -1.2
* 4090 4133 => 1.5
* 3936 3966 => 4.6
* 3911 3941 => 5.9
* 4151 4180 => 0.6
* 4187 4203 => 0.2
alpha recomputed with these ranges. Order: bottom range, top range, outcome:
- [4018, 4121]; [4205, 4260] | 1.07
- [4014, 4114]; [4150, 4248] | 1.04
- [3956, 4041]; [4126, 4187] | 1.10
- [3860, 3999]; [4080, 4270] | 1.27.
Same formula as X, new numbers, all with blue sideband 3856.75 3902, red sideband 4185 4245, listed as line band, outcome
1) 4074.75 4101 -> 0.43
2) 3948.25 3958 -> 1.00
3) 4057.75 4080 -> -1.02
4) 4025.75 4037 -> -0.85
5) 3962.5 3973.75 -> 3.11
